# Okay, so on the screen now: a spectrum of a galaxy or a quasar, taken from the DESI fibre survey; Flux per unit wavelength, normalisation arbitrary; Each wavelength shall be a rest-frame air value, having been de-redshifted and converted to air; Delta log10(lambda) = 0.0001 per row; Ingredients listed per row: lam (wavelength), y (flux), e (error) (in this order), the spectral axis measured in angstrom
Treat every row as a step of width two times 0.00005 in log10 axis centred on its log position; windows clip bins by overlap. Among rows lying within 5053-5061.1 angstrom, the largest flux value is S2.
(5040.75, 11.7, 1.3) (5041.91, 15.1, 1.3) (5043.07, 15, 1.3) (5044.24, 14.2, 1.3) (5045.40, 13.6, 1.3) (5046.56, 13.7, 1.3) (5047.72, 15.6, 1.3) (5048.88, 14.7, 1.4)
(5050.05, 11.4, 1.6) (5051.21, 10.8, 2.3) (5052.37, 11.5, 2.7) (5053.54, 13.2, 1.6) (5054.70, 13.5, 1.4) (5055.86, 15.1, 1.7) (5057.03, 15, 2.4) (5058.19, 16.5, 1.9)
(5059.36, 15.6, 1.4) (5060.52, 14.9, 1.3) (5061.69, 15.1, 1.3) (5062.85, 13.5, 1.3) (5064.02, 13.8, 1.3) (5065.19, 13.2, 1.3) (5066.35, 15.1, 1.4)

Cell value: 16.5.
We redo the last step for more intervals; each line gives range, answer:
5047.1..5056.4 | 15.6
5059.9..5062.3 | 15.1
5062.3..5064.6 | 13.8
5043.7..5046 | 14.2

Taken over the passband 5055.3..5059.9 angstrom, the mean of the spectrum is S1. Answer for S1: 15.5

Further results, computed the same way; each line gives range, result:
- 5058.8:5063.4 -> 14.8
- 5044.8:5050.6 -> 13.8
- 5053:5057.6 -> 14.2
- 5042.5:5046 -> 14.2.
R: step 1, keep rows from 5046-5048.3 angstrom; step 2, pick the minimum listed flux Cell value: 13.7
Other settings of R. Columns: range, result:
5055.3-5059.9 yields 15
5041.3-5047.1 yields 13.6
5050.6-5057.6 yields 10.8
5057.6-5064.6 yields 13.5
